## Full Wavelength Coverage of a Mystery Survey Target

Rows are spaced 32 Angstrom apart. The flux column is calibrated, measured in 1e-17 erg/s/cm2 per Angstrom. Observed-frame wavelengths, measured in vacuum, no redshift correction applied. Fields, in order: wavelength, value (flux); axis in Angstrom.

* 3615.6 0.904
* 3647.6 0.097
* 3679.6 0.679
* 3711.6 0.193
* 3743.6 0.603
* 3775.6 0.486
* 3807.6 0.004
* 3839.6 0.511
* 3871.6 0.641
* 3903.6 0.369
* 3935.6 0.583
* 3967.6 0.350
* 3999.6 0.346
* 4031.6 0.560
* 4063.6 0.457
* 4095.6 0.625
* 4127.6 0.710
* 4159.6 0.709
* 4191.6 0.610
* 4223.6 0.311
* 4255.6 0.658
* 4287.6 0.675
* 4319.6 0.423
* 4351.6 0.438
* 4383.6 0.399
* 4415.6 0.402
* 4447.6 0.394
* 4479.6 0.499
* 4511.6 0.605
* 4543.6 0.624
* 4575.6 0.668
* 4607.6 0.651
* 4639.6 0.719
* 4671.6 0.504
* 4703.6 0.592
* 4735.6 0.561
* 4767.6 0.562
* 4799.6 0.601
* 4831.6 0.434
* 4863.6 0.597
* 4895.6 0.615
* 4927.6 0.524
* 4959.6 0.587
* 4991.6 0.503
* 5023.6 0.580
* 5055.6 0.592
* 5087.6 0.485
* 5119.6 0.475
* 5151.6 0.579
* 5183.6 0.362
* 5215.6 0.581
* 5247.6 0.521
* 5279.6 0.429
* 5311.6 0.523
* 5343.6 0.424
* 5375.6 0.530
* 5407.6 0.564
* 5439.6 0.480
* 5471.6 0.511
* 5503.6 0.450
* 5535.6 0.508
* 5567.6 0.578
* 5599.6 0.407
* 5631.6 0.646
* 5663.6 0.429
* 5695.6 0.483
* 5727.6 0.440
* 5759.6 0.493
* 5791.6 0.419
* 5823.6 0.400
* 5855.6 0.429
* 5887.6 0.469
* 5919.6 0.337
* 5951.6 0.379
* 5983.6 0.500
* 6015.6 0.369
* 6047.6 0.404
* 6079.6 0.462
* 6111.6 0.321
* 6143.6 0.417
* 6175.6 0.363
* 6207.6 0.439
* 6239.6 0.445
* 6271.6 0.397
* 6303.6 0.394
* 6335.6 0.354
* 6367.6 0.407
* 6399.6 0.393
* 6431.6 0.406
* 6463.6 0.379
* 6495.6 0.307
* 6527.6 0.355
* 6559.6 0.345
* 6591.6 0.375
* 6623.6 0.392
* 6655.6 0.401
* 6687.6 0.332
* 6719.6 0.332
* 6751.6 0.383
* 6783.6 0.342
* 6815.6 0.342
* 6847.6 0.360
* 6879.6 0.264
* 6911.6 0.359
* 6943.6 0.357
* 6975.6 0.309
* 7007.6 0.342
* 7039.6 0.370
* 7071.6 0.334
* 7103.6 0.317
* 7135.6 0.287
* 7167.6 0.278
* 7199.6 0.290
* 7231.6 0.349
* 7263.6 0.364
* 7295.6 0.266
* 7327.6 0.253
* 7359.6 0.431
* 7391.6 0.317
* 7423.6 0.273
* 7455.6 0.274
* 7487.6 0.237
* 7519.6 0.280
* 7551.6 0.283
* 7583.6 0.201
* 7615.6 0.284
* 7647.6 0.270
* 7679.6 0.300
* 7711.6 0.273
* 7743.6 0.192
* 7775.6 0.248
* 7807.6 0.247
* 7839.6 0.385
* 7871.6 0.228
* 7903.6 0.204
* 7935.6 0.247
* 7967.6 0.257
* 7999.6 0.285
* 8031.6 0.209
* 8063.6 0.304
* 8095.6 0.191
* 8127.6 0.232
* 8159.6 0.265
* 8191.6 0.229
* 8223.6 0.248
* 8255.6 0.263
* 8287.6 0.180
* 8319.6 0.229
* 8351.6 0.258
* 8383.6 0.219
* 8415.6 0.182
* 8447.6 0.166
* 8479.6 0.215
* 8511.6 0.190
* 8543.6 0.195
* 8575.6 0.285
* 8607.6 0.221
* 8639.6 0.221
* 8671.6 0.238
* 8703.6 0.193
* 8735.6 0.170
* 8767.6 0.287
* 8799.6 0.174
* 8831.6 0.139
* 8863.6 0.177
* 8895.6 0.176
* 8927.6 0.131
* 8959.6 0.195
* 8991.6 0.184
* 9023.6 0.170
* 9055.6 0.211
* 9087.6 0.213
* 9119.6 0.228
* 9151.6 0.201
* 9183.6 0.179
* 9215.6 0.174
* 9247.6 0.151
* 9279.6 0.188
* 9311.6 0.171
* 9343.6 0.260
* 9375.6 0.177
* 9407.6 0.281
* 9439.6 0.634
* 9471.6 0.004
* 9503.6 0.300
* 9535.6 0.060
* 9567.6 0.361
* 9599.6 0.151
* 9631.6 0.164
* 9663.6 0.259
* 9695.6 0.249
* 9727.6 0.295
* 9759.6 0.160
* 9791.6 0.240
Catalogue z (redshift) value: 0.12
